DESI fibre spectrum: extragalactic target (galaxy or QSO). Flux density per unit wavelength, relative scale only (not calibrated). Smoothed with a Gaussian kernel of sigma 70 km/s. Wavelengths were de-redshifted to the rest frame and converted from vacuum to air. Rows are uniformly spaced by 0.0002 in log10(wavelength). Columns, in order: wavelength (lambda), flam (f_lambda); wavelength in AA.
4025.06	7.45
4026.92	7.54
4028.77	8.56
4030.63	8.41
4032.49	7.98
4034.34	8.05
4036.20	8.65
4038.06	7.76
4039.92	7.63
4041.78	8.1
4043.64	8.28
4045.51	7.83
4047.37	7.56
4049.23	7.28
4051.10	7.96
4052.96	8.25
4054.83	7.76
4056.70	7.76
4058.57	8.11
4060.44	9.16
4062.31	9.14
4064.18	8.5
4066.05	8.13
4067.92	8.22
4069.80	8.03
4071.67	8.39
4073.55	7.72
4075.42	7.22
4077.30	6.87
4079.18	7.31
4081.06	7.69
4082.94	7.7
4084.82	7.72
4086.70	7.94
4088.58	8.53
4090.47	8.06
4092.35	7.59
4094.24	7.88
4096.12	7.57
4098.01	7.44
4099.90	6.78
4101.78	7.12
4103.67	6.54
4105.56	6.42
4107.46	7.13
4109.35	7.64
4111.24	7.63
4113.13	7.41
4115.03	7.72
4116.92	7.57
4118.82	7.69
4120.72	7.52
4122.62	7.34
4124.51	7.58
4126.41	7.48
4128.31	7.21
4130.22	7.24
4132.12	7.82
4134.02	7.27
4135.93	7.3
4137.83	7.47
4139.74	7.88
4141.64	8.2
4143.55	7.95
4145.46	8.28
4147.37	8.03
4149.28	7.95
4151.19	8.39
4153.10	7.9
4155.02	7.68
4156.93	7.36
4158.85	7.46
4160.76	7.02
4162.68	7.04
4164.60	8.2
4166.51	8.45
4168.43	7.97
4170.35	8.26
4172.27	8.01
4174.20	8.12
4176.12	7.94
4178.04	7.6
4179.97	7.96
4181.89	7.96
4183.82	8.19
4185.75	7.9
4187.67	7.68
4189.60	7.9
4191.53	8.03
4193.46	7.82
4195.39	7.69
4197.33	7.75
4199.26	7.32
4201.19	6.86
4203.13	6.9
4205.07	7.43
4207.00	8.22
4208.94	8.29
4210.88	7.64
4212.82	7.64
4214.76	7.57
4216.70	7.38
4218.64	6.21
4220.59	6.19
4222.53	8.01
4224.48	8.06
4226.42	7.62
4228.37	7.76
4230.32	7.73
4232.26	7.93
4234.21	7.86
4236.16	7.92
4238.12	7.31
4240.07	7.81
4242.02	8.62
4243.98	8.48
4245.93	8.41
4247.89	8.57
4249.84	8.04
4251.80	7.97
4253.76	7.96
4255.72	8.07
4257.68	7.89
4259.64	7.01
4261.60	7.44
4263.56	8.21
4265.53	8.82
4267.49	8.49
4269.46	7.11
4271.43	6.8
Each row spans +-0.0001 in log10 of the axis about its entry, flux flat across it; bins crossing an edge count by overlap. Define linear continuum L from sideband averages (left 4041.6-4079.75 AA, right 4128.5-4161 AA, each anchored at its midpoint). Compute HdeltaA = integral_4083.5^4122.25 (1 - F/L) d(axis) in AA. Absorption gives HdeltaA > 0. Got 1.8 AA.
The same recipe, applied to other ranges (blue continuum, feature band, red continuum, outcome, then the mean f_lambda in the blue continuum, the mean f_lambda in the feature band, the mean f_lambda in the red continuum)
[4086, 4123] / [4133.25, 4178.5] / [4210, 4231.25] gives -2.2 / 7.47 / 7.83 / 7.43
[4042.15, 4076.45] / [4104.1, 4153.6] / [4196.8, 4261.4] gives 2.0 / 8.07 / 7.6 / 7.71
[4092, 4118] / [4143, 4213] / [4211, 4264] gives -2.3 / 7.31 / 7.81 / 7.76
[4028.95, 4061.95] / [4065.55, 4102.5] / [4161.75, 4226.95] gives 1.3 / 8.06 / 7.69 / 7.7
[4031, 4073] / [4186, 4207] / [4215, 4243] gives 0.3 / 8.12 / 7.58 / 7.6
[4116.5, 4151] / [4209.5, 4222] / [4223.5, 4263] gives 1.1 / 7.67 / 7.18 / 7.93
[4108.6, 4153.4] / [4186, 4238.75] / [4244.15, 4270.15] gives 2.1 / 7.69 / 7.59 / 8.03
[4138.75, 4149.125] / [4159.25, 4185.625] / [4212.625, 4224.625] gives -0.5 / 8.06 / 7.89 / 7.22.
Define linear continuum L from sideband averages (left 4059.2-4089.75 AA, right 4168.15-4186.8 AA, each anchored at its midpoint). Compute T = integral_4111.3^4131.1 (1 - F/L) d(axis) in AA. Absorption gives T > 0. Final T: 1.3 AA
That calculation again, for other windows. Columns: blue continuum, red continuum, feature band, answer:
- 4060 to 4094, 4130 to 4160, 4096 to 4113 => 1.6 AA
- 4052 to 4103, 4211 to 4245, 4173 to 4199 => -0.5 AA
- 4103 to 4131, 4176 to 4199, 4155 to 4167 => 0.2 AA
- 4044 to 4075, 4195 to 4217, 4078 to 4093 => 0.4 AA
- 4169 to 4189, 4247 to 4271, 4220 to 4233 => 0.5 AA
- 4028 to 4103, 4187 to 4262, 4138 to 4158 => -0.3 AA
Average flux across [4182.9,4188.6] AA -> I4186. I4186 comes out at 7.93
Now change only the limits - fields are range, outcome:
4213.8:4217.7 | 7.47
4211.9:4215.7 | 7.61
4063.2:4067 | 8.34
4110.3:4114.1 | 7.52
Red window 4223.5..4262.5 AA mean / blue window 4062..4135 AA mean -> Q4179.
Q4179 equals 1.04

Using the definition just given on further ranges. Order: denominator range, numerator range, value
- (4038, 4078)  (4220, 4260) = 0.99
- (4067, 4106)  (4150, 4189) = 1.04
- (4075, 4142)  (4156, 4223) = 1.02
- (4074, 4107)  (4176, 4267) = 1.05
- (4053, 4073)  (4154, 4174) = 0.93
